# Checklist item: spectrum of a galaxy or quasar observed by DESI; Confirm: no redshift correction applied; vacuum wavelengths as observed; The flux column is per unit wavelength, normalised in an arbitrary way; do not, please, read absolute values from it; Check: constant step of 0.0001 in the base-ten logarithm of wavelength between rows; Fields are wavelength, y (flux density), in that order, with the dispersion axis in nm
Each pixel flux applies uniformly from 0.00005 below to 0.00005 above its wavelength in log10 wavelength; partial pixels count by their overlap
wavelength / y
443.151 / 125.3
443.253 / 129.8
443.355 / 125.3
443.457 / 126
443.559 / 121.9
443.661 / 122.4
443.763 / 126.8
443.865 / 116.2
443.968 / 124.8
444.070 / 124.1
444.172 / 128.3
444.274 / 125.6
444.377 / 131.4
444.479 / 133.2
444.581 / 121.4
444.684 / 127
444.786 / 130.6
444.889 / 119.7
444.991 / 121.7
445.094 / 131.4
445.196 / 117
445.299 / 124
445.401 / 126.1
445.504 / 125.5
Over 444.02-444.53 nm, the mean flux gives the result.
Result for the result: 129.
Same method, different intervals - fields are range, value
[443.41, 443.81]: 124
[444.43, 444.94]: 126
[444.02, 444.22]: 126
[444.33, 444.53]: 133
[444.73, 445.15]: 126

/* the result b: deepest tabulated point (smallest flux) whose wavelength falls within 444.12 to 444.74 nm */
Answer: 121.4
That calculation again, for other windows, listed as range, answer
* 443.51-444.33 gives 116.2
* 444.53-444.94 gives 119.7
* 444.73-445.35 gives 117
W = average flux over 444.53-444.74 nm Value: 124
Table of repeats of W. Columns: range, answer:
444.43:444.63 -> 128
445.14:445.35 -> 121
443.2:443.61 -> 126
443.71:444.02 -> 123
